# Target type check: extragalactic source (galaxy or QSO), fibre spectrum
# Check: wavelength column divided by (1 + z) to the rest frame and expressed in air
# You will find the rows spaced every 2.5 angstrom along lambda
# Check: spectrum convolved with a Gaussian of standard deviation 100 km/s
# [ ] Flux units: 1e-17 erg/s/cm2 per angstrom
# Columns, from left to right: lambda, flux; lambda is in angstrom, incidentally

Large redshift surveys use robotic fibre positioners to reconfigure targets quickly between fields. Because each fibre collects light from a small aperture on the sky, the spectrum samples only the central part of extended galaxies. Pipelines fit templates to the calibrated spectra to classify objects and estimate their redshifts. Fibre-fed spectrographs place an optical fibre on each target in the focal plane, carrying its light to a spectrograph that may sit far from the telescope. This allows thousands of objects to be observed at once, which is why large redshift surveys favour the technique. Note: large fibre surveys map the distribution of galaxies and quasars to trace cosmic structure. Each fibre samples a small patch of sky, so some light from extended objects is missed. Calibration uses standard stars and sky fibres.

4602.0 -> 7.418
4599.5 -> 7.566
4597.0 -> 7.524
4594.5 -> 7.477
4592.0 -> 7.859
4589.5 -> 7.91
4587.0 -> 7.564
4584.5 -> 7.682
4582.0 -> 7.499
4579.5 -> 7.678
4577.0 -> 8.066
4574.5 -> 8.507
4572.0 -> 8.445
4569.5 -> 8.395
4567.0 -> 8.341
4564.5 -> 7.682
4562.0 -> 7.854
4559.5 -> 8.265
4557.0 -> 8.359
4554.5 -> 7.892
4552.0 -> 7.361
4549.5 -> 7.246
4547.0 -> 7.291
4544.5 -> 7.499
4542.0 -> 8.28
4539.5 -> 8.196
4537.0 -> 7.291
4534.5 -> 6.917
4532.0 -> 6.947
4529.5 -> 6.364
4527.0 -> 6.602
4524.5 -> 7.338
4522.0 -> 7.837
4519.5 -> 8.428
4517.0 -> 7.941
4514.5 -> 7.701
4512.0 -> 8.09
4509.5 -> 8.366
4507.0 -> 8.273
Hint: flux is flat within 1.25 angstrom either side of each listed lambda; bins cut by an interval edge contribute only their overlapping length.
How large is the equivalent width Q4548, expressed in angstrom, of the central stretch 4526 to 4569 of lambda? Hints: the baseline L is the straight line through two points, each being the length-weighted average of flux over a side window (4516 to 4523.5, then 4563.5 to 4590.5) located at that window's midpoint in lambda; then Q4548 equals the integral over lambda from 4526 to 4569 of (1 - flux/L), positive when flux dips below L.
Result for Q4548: 2.4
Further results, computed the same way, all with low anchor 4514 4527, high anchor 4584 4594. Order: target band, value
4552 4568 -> -0.6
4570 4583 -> -0.6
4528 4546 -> 0.9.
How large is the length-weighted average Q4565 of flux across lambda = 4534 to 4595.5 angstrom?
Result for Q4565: 7.83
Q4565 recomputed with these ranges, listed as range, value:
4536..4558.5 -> 7.72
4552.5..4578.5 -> 8.15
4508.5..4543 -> 7.58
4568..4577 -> 8.39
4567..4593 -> 7.98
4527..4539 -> 6.93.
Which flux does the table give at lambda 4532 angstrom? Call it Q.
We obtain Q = 6.947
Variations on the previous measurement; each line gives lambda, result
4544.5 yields 7.499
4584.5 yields 7.682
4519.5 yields 8.428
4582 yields 7.499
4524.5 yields 7.338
